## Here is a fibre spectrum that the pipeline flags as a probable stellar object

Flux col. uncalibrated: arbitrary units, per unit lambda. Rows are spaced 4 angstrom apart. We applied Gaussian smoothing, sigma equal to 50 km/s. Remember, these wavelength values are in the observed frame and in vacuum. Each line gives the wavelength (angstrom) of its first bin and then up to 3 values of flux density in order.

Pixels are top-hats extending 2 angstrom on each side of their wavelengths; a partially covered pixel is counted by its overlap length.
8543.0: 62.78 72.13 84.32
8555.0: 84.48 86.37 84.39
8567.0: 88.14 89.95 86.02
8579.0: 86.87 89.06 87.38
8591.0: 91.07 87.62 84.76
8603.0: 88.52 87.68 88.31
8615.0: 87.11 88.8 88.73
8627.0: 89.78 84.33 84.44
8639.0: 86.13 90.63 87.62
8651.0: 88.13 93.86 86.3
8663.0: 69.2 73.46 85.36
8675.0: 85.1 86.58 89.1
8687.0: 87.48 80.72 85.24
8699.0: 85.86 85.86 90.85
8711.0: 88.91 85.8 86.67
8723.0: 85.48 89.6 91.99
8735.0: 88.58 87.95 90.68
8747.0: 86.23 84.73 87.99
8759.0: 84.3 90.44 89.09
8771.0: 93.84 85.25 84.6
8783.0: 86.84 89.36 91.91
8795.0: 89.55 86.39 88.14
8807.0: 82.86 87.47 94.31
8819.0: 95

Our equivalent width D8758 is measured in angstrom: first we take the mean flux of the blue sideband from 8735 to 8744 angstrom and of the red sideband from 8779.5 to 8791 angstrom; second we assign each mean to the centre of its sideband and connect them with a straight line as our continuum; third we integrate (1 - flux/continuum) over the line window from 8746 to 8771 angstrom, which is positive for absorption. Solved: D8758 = 0.3 angstrom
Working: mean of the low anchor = 89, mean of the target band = 87.7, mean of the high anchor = 88.3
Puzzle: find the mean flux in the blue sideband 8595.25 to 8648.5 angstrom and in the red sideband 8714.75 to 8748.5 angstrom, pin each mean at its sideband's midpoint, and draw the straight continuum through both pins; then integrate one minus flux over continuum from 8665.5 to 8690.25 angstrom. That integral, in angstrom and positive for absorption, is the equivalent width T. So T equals 0.9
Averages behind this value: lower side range 87.5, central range 84.5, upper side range 88.3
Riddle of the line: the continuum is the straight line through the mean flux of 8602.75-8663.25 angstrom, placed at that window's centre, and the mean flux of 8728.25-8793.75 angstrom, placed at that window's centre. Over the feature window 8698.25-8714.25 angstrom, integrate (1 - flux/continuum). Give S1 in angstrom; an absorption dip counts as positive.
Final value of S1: 0.0 angstrom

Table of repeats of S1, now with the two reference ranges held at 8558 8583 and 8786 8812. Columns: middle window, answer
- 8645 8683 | 1.4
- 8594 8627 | -0.2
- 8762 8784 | -0.1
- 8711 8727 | 0.2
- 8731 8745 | -0.3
